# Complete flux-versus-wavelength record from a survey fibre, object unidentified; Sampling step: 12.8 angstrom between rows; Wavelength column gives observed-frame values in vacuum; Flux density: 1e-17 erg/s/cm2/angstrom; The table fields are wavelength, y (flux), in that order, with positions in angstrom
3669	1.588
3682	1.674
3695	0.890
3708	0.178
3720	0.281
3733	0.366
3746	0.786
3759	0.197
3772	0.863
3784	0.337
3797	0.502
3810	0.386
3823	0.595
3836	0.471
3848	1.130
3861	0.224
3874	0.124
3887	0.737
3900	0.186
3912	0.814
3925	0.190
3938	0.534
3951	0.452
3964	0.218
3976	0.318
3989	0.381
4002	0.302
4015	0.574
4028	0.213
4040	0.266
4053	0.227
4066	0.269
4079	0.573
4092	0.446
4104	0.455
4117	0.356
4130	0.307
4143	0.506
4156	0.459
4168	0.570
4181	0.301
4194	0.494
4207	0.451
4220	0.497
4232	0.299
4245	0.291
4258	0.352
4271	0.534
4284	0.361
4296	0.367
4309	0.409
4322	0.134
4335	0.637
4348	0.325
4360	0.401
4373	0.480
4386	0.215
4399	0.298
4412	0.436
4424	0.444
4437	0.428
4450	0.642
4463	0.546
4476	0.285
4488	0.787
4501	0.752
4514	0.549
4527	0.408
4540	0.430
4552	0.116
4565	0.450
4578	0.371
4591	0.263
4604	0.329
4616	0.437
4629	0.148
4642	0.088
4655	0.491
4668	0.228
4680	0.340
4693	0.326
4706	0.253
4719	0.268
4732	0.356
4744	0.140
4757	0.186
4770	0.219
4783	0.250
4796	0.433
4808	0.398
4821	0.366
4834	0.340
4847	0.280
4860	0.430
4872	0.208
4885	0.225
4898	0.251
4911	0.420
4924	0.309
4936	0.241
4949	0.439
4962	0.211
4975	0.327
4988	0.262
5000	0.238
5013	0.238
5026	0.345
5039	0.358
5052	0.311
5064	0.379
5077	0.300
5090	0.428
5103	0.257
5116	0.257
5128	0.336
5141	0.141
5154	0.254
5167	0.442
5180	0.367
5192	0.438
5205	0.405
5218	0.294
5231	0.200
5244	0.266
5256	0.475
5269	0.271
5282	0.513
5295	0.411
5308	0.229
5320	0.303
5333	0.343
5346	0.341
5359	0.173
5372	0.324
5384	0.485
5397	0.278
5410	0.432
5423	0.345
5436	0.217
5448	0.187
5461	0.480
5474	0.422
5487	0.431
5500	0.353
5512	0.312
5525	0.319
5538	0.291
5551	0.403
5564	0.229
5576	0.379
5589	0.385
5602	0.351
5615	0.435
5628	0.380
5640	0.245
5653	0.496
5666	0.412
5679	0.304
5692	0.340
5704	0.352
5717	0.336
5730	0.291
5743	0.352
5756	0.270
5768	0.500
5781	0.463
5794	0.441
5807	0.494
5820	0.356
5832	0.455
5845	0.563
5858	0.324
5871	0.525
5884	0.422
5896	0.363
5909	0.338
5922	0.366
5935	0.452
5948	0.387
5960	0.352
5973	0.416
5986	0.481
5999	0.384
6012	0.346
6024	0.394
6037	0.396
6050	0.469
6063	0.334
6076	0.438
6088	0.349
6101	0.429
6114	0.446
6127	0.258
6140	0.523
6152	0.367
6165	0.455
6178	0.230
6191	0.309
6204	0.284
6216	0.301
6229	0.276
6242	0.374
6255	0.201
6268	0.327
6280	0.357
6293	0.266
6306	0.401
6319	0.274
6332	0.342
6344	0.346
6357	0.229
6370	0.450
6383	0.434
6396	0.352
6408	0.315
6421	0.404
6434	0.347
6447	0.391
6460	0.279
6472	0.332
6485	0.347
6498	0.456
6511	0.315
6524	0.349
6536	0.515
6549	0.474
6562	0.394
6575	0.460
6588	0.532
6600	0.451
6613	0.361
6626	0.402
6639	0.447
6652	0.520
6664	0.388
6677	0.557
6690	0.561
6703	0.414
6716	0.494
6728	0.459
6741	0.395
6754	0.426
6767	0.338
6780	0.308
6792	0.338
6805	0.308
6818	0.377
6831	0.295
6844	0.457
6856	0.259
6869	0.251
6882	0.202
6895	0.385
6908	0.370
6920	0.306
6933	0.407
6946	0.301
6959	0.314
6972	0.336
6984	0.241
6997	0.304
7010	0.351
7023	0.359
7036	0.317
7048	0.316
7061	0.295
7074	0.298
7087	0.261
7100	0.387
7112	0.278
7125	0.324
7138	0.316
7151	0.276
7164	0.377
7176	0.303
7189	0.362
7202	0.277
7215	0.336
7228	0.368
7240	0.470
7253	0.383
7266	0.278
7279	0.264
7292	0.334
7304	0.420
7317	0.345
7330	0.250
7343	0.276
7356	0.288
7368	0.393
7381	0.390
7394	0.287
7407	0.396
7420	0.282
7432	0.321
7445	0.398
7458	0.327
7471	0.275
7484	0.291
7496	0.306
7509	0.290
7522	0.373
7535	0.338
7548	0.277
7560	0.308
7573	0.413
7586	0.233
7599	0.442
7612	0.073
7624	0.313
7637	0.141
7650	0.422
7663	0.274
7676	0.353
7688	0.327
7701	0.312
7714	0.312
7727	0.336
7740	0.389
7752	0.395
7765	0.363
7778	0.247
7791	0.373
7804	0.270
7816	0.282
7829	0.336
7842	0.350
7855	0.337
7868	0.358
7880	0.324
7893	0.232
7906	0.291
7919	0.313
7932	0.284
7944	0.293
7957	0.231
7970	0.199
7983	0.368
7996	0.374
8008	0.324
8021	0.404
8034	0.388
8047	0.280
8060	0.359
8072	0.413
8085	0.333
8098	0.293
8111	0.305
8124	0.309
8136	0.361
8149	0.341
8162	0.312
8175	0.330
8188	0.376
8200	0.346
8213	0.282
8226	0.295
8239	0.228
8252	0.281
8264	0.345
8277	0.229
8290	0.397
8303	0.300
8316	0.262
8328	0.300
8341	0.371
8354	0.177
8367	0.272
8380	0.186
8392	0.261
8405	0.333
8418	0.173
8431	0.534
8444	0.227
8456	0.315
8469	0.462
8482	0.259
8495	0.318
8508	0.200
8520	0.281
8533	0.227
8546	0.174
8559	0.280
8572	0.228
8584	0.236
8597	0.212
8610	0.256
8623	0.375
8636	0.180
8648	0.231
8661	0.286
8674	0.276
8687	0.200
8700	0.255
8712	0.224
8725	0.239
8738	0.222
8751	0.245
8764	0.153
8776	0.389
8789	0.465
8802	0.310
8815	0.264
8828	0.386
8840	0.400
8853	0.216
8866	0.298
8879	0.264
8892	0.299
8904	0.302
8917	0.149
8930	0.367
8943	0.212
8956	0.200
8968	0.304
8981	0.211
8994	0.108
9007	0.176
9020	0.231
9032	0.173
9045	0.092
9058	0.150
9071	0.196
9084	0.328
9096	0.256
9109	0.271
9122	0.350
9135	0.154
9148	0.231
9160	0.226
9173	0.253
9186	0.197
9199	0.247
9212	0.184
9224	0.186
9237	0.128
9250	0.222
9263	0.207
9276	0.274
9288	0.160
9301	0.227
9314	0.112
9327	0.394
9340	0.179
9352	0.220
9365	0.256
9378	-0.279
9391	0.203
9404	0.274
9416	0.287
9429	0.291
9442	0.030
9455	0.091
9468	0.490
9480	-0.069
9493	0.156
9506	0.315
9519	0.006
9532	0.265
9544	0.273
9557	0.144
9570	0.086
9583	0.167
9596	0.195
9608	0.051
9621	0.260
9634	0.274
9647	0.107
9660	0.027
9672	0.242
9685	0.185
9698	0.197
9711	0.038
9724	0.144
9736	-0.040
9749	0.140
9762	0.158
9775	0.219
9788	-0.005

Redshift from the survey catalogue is 1.357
